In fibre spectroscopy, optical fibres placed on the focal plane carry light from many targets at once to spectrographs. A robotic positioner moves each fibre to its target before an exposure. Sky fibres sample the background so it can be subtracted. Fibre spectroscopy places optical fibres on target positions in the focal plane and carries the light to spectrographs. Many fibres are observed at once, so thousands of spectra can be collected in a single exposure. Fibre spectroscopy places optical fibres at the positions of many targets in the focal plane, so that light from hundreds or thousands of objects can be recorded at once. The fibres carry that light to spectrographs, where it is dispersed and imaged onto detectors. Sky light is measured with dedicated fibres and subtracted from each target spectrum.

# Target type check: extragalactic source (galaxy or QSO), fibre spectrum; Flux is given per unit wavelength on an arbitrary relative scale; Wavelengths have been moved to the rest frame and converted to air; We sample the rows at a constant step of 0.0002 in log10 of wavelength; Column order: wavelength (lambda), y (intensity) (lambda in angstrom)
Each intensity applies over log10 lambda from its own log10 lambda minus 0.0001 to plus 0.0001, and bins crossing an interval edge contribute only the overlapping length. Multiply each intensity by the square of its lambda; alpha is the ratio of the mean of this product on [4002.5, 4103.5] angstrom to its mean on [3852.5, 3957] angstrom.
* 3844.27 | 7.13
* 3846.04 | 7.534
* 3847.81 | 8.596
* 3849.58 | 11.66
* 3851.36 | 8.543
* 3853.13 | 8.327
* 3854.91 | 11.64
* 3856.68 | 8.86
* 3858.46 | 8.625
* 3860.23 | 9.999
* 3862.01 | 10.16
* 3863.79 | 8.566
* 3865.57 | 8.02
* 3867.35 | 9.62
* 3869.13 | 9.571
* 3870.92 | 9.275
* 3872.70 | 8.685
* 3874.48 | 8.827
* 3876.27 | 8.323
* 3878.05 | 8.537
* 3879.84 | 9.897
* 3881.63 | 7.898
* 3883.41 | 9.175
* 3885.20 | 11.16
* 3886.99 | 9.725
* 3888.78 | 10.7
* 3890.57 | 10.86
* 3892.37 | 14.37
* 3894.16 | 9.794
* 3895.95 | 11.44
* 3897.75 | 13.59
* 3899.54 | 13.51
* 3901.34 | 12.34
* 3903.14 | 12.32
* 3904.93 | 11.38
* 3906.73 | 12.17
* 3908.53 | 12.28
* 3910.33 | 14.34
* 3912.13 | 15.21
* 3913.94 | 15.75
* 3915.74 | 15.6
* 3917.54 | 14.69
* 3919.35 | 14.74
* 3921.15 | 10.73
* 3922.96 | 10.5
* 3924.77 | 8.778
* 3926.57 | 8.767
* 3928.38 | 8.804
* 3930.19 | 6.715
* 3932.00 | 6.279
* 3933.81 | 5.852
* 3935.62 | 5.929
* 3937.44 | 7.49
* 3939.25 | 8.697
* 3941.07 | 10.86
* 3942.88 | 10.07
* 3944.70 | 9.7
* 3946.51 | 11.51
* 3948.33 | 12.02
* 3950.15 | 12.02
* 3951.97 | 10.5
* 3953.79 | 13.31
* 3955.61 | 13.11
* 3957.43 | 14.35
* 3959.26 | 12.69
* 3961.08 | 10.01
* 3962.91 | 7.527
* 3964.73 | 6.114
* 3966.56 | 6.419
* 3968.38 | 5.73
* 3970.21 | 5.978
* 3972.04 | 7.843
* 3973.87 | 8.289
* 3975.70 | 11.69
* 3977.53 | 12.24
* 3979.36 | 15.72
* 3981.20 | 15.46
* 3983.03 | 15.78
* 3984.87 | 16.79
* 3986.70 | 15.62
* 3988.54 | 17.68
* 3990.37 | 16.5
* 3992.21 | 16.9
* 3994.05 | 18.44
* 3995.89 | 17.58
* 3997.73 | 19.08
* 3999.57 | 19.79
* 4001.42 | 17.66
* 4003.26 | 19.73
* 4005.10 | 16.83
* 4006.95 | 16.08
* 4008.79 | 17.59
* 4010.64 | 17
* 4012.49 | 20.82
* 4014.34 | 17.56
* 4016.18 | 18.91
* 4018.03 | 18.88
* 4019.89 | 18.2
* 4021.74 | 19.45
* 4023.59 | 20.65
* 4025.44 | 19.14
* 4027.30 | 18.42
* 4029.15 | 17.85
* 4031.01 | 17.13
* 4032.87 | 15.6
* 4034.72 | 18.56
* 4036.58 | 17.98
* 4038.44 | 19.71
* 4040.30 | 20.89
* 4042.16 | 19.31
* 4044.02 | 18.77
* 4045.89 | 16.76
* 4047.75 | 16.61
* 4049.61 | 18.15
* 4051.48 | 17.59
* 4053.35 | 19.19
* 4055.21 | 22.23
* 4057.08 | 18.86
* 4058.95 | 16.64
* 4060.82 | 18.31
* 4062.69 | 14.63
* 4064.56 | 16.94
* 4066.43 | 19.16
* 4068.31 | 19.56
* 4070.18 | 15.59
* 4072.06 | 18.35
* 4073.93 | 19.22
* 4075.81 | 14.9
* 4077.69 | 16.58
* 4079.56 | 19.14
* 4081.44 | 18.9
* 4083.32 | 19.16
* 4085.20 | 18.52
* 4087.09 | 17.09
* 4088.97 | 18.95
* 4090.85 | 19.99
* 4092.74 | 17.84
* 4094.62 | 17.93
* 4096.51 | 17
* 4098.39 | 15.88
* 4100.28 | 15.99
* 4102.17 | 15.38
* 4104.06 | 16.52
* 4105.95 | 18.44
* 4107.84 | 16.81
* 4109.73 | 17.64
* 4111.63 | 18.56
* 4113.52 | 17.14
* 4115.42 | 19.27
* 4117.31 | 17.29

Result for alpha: 1.84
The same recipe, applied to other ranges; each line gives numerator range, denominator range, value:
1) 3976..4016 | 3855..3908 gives 1.76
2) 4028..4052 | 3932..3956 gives 1.92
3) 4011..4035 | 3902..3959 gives 1.74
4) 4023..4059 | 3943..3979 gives 1.90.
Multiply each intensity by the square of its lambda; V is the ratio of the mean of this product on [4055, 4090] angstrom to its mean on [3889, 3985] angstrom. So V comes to 1.7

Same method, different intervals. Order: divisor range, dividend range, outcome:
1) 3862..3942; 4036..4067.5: 1.88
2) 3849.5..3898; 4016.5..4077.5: 2.03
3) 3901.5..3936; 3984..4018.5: 1.66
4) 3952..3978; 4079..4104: 1.96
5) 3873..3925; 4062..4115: 1.65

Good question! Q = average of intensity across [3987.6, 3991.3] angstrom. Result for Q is 17.1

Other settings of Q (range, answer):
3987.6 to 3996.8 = 17.4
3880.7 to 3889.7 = 9.74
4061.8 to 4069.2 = 17.6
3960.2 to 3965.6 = 7.88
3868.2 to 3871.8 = 9.41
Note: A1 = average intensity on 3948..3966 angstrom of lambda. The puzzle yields 11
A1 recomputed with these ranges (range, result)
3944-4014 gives 13.8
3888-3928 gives 12.4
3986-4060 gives 18.3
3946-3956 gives 12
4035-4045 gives 19.3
